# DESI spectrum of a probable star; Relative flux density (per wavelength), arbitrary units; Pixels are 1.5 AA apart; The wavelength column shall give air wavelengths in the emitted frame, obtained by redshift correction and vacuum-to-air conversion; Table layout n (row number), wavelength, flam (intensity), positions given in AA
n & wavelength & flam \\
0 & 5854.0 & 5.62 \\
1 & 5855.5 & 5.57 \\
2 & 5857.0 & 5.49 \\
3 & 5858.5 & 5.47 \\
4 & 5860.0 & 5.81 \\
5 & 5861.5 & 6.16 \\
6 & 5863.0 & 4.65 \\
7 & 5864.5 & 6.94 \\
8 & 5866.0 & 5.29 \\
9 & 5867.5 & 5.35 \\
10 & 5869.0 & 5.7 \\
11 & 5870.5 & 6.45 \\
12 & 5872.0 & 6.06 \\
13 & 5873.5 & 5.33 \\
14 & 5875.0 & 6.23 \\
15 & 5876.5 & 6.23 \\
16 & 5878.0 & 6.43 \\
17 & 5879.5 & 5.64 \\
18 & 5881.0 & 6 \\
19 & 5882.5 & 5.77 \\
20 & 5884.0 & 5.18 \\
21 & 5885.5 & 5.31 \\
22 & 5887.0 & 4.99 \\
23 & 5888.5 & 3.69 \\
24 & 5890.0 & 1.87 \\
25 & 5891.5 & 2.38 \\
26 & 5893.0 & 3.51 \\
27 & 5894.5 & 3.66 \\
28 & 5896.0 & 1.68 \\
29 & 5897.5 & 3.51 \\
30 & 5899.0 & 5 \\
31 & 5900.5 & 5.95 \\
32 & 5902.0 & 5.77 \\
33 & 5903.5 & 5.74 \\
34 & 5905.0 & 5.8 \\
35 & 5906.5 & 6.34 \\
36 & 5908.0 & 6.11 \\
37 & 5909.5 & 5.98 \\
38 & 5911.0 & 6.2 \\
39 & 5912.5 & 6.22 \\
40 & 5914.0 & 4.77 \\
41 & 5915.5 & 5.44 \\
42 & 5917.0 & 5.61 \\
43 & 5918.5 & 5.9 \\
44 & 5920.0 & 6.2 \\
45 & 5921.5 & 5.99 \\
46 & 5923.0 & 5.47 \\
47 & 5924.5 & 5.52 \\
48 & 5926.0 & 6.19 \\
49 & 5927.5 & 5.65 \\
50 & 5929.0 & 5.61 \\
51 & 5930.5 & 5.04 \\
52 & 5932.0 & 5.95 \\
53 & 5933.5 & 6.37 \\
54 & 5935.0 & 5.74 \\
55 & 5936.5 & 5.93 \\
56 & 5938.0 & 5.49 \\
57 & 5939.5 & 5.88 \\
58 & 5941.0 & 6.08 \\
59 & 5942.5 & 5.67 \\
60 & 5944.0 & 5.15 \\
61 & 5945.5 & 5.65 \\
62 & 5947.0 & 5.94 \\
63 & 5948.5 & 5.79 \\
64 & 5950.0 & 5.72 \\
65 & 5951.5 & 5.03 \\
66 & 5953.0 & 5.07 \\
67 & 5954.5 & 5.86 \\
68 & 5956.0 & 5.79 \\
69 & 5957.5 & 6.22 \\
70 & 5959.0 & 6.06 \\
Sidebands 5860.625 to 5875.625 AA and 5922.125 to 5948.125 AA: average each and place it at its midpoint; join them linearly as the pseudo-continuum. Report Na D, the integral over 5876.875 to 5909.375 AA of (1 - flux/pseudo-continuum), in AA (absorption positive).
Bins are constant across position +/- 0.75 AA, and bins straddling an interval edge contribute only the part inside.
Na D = 5.4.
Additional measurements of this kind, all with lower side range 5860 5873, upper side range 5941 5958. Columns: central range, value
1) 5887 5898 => 5.22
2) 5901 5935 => -0.64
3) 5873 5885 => -0.13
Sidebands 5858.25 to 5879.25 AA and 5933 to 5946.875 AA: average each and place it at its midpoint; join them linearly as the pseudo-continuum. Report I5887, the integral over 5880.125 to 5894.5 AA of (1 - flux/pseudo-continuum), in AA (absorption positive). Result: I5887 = 3.9 AA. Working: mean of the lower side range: 5.87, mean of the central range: 4.28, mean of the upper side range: 5.77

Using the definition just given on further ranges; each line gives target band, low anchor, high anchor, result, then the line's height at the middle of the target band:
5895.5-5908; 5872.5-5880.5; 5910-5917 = 1.4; 5.76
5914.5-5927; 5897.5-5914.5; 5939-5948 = -0.1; 5.72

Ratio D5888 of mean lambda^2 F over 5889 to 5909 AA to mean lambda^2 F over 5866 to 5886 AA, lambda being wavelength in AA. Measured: 0.77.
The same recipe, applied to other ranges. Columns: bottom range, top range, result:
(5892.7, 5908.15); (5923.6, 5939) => 1.21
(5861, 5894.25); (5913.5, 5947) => 1.12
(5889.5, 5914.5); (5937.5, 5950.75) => 1.22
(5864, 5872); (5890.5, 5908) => 0.77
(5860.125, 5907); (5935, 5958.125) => 1.13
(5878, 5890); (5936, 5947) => 1.14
